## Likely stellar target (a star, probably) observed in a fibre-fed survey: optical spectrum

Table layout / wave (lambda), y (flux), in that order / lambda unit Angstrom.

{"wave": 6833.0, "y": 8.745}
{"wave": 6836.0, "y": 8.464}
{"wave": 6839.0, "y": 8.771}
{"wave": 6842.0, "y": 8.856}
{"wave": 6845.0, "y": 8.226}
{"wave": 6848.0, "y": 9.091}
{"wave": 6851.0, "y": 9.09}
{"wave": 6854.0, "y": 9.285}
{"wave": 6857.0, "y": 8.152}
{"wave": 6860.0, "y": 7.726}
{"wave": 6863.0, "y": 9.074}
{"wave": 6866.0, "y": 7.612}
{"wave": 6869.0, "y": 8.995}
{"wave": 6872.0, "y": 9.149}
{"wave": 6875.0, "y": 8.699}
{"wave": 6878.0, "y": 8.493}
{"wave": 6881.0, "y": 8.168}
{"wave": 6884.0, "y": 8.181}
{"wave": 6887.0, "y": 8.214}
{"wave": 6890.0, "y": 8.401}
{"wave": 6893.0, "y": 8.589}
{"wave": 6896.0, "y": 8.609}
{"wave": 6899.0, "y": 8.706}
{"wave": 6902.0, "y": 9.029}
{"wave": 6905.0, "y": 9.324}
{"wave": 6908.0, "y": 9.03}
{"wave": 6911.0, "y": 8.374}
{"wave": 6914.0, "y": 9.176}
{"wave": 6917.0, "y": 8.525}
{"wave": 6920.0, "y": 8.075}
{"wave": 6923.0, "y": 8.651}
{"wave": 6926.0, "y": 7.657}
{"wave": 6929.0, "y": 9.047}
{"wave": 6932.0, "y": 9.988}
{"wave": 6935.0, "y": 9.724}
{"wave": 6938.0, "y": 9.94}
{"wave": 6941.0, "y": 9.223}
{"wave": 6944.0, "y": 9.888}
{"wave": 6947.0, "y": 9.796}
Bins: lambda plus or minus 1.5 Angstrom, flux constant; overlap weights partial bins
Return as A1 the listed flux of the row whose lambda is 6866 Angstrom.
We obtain 7.612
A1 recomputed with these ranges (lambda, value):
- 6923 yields 8.651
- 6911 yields 8.374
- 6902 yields 9.029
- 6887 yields 8.214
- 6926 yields 7.657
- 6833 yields 8.745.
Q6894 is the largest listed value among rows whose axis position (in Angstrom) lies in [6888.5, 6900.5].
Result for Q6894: 8.706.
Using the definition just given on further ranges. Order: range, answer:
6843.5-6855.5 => 9.285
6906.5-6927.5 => 9.176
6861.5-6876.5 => 9.149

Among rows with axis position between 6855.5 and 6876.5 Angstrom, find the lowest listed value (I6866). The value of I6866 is 7.612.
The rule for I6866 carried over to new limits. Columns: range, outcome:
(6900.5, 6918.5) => 8.374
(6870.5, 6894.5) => 8.168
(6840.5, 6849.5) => 8.226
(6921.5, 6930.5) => 7.657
